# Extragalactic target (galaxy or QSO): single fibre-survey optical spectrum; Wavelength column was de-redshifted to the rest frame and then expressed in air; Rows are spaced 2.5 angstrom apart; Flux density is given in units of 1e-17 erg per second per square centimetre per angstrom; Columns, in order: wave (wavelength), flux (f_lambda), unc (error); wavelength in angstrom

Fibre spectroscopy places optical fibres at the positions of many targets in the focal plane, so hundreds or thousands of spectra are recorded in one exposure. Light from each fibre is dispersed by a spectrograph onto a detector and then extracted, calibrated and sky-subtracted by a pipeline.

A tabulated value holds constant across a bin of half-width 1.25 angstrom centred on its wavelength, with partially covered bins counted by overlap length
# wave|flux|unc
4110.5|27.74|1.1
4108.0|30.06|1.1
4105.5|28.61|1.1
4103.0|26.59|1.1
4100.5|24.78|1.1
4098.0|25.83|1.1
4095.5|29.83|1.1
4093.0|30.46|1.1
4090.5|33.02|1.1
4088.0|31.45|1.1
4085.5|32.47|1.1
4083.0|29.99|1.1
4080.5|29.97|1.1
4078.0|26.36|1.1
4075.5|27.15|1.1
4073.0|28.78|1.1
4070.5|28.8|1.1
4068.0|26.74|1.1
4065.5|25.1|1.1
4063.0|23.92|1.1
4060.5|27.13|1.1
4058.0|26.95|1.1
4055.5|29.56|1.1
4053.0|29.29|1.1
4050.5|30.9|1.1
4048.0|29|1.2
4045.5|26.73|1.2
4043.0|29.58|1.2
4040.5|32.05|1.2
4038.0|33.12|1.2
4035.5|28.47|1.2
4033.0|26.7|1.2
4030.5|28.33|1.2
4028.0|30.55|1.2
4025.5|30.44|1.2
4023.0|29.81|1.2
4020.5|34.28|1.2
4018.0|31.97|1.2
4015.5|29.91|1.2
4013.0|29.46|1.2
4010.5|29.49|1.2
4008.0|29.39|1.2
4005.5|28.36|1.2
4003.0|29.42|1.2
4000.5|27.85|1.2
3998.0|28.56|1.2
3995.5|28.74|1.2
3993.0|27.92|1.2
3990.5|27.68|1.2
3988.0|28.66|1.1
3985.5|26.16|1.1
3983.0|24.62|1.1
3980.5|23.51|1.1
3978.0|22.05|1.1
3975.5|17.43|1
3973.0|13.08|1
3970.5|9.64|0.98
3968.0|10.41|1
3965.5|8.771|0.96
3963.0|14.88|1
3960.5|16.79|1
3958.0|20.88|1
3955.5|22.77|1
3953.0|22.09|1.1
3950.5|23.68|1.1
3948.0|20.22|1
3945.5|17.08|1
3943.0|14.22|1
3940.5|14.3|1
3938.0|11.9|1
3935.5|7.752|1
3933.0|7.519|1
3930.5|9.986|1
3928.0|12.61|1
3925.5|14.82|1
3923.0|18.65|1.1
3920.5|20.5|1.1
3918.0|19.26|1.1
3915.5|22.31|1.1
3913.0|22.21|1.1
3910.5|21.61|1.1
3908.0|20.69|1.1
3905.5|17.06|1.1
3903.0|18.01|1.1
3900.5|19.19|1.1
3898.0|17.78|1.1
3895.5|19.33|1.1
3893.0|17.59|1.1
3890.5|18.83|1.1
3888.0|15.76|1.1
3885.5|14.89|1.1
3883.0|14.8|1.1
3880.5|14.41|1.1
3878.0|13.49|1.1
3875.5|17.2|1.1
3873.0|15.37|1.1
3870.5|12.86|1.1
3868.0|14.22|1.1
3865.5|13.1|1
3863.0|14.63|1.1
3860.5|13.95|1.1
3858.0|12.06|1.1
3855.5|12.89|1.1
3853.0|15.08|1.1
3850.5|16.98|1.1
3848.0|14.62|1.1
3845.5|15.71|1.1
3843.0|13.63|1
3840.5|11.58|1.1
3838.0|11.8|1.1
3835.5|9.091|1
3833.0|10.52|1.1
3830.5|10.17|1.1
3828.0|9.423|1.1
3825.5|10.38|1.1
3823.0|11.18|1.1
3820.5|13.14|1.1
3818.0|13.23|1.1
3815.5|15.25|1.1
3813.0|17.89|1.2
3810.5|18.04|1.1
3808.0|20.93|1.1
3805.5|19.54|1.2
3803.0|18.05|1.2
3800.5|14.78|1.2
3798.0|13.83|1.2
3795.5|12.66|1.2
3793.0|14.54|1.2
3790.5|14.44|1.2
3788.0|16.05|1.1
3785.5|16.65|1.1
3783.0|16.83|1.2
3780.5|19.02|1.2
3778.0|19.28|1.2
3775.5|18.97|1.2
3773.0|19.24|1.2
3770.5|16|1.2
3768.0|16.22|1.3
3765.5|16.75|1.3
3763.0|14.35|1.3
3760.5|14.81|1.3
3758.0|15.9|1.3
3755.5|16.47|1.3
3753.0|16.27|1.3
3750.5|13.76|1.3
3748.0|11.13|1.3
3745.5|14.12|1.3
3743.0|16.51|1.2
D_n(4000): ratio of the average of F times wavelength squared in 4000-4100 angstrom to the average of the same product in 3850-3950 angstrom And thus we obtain 1.98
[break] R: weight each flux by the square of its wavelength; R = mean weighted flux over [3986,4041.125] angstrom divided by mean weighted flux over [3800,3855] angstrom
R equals 2.30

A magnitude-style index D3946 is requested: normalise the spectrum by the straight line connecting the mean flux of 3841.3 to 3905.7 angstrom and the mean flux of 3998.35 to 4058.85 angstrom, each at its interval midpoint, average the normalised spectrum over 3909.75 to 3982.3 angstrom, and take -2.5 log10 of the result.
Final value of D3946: 0.30 mag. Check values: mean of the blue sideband 15.5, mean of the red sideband 29.7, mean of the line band 16.6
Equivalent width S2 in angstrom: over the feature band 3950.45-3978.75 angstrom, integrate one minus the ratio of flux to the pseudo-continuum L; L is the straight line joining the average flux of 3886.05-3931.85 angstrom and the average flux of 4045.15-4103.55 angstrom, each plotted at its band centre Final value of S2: 6.5 angstrom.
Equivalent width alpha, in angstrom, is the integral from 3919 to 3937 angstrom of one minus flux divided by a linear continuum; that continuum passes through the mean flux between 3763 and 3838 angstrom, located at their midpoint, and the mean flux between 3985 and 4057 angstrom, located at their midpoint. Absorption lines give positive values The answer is 7.8 angstrom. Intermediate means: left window 15.2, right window 29.4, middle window 13.2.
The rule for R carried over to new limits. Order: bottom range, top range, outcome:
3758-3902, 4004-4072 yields 2.14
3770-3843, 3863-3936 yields 1.15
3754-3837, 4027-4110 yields 2.17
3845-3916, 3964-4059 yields 1.73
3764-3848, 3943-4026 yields 1.73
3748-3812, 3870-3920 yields 1.15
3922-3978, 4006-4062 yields 2.04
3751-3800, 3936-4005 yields 1.40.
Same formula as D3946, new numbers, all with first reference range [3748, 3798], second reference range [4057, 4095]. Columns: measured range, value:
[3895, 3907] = 0.17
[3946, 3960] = 0.10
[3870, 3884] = 0.35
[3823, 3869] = 0.44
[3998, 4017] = -0.13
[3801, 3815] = -0.06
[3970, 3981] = 0.38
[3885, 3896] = 0.21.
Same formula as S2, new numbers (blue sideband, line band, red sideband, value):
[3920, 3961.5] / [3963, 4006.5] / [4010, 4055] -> 1.79 angstrom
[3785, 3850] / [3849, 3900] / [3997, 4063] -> 8.20 angstrom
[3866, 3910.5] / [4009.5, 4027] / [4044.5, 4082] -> -4.12 angstrom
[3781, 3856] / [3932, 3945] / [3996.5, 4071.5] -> 6.36 angstrom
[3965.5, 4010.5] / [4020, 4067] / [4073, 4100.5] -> -3.90 angstrom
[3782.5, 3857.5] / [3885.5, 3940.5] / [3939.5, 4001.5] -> 3.85 angstrom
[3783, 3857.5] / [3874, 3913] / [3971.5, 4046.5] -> 4.03 angstrom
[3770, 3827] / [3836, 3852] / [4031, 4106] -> 3.84 angstrom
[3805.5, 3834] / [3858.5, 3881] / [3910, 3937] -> 0.93 angstrom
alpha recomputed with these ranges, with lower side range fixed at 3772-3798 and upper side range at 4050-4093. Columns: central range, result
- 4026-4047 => -1.7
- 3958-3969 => 4.7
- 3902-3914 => 1.0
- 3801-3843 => 9.9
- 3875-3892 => 4.2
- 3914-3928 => 2.3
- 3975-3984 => 1.0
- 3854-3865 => 3.5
